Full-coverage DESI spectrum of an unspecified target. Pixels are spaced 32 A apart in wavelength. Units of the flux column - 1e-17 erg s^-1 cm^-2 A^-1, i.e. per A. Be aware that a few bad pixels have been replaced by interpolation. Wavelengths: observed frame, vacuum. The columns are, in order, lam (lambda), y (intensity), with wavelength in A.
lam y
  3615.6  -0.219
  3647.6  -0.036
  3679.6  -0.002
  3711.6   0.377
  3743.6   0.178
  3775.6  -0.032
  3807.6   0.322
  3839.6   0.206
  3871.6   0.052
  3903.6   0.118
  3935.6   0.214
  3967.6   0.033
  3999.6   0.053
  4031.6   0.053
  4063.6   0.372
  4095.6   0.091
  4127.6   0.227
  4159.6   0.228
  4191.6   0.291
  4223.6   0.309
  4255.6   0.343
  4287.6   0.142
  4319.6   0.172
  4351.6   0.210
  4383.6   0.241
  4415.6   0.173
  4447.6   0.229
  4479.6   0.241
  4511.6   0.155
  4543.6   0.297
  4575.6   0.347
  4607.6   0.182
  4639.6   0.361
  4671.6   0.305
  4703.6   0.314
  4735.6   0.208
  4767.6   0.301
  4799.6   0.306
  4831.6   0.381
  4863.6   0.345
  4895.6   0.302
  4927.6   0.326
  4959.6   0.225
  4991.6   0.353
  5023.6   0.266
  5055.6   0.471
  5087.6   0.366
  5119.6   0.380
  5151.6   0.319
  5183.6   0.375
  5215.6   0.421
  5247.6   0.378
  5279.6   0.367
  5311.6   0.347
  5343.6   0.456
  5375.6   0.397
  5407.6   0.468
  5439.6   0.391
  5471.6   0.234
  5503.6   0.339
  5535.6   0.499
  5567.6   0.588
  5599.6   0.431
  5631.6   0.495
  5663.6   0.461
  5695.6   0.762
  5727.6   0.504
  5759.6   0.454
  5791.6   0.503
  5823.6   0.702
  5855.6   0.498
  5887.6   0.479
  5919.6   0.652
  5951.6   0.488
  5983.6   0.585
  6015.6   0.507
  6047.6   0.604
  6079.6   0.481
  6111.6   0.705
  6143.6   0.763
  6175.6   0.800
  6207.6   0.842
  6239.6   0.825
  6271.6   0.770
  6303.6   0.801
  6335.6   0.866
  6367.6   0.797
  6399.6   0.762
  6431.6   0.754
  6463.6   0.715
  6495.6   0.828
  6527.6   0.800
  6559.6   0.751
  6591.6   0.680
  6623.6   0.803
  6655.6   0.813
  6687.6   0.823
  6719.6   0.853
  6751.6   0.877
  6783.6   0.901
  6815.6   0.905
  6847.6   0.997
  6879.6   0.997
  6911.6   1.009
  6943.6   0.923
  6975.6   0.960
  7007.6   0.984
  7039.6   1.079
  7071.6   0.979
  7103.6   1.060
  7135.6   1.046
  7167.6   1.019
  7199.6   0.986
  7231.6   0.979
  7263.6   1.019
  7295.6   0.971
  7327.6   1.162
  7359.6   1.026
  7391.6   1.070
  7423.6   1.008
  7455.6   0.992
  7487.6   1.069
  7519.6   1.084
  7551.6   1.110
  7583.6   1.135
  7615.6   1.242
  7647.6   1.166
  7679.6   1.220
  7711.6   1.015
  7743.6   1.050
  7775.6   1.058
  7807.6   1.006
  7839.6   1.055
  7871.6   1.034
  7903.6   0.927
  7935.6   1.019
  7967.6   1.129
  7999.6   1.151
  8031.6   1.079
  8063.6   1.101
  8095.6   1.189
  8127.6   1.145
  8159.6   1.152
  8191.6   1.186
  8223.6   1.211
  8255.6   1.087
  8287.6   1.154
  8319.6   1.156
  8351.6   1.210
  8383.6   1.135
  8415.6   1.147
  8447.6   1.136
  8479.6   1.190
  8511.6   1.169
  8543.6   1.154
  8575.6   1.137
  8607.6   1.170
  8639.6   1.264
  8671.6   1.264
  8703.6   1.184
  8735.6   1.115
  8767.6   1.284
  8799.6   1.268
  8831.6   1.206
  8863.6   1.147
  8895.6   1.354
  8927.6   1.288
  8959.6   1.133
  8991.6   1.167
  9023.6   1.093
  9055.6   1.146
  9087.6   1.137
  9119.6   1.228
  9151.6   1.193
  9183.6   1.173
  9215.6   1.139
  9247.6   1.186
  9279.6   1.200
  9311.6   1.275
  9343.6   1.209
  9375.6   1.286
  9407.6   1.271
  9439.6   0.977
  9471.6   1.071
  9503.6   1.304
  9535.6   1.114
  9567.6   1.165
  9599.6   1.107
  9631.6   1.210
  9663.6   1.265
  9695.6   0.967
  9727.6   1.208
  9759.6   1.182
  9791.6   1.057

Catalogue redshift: 0.53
